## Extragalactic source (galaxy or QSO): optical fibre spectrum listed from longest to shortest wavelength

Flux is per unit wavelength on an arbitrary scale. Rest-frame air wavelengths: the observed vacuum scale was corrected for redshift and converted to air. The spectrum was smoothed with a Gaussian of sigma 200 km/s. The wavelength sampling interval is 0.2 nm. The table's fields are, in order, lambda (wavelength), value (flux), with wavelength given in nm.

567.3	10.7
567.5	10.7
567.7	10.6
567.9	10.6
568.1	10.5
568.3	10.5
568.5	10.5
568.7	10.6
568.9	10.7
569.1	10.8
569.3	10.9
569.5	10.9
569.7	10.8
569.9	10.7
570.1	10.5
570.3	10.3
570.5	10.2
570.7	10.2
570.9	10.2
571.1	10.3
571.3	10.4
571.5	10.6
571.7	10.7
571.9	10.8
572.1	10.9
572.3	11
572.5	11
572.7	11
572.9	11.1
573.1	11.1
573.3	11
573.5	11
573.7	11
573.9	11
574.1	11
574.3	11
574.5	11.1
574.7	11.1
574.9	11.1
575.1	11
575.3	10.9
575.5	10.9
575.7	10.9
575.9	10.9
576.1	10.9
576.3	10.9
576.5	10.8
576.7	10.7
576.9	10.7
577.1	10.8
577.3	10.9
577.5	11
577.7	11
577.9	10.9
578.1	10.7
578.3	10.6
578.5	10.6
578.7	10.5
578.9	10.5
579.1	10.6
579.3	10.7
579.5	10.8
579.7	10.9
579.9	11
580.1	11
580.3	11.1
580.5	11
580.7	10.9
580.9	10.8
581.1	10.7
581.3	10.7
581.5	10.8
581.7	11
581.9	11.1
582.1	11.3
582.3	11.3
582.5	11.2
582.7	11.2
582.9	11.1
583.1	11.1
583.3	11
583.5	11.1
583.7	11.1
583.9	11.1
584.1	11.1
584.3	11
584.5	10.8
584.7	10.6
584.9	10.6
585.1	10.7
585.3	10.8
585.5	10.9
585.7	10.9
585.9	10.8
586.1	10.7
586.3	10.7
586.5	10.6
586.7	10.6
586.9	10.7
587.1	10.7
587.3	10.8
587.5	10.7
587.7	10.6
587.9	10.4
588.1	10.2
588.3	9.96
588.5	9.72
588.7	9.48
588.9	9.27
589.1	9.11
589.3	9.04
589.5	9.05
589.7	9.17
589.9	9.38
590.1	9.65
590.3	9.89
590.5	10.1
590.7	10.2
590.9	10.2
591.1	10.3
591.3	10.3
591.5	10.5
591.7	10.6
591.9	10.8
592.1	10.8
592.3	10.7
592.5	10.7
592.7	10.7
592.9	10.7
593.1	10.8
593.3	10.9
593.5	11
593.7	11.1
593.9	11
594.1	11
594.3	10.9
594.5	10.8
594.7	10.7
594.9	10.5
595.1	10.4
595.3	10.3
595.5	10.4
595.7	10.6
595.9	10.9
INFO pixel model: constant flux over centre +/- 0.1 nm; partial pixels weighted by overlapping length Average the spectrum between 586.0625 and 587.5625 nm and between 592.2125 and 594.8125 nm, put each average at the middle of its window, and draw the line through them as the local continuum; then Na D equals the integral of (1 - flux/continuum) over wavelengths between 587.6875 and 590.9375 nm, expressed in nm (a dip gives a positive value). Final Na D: 0.32 nm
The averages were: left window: 10.7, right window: 10.8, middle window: 9.7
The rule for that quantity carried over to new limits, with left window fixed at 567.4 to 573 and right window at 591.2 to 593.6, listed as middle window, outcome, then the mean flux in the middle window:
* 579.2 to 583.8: -0.14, 11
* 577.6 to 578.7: -0.01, 10.7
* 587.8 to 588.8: 0.07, 9.95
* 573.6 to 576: -0.08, 11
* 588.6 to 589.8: 0.17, 9.19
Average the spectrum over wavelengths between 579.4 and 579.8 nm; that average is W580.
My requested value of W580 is 10.9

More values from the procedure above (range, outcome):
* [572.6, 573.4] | 11.1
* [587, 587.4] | 10.8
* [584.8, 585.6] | 10.7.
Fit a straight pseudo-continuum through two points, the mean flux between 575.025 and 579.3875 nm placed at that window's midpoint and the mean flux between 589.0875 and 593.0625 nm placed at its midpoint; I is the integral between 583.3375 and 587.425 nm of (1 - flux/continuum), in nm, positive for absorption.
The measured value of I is -0.16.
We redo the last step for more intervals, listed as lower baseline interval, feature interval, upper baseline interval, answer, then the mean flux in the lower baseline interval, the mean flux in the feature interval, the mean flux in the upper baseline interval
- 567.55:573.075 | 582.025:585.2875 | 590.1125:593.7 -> -0.13 nm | 10.6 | 11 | 10.5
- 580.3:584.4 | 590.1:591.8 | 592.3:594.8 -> 0.10 nm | 11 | 10.2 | 10.9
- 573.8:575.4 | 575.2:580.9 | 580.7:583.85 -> 0.10 nm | 11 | 10.8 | 11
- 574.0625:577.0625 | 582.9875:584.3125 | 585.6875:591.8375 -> -0.08 nm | 10.9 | 11.1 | 10.1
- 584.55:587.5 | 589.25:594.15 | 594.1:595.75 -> 0.14 nm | 10.7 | 10.3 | 10.6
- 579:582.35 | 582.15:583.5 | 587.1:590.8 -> -0.07 nm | 10.9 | 11.2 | 9.84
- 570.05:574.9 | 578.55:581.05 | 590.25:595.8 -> -0.02 nm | 10.8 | 10.8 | 10.6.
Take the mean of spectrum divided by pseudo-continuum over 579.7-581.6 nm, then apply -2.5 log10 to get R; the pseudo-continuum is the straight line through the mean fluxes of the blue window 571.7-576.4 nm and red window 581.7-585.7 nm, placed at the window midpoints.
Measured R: 0.010 mag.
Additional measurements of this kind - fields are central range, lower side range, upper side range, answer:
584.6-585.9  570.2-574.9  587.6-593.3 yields -0.047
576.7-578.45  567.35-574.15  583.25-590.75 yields -0.026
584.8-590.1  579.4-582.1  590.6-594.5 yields 0.061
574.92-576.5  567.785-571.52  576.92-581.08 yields -0.020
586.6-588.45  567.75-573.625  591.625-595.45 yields 0.024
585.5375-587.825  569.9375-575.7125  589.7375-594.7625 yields -0.010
